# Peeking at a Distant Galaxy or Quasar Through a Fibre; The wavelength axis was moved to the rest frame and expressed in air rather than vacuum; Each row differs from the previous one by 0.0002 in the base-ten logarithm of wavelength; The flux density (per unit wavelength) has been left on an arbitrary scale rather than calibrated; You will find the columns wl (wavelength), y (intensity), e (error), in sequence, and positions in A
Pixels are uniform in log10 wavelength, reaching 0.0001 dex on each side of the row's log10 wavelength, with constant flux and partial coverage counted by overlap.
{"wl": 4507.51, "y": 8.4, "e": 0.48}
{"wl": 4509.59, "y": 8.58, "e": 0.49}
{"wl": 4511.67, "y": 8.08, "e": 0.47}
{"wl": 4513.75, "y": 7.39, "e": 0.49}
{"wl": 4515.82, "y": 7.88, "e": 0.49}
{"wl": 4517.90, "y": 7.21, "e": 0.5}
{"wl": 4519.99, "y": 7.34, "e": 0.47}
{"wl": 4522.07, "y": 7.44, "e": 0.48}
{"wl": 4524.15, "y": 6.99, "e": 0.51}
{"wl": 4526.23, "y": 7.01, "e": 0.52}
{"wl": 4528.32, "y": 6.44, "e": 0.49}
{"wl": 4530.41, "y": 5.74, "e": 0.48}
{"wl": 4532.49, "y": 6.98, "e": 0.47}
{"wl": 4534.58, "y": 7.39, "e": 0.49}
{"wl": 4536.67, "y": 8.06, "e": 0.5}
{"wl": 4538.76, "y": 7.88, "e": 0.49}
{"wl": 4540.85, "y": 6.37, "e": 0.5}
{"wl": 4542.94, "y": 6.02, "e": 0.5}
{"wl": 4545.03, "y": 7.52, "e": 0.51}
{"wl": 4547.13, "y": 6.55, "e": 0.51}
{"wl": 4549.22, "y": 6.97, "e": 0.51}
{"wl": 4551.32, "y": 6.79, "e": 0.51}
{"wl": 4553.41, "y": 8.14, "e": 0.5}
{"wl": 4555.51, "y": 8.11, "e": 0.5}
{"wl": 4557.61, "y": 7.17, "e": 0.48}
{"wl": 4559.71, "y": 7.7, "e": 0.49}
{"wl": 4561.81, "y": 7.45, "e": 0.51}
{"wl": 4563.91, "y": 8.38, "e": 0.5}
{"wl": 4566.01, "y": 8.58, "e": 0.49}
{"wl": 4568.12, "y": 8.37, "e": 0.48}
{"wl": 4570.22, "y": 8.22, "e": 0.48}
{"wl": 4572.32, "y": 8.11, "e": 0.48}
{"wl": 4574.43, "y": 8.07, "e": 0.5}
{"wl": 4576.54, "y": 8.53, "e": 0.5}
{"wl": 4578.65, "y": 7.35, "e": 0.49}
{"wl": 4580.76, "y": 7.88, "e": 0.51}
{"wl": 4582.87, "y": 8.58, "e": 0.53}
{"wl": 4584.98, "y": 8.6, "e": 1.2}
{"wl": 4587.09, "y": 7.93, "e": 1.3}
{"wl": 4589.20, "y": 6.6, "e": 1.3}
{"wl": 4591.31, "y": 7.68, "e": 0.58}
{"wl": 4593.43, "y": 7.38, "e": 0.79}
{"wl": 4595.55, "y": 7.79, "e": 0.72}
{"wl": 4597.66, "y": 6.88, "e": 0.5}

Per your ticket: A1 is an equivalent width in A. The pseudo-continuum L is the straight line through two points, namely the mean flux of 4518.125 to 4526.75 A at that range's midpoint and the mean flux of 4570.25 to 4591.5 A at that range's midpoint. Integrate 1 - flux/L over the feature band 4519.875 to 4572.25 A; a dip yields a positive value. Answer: 1.1 A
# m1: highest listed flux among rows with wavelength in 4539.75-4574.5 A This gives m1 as 8.58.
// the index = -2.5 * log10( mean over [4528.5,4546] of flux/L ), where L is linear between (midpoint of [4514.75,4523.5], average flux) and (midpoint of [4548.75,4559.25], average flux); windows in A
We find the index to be 0.07 mag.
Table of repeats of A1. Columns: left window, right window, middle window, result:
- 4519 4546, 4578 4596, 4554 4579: -1.8 A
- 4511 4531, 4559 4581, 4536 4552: 1.2 A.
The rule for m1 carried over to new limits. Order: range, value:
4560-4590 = 8.6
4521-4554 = 8.14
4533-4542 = 8.06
